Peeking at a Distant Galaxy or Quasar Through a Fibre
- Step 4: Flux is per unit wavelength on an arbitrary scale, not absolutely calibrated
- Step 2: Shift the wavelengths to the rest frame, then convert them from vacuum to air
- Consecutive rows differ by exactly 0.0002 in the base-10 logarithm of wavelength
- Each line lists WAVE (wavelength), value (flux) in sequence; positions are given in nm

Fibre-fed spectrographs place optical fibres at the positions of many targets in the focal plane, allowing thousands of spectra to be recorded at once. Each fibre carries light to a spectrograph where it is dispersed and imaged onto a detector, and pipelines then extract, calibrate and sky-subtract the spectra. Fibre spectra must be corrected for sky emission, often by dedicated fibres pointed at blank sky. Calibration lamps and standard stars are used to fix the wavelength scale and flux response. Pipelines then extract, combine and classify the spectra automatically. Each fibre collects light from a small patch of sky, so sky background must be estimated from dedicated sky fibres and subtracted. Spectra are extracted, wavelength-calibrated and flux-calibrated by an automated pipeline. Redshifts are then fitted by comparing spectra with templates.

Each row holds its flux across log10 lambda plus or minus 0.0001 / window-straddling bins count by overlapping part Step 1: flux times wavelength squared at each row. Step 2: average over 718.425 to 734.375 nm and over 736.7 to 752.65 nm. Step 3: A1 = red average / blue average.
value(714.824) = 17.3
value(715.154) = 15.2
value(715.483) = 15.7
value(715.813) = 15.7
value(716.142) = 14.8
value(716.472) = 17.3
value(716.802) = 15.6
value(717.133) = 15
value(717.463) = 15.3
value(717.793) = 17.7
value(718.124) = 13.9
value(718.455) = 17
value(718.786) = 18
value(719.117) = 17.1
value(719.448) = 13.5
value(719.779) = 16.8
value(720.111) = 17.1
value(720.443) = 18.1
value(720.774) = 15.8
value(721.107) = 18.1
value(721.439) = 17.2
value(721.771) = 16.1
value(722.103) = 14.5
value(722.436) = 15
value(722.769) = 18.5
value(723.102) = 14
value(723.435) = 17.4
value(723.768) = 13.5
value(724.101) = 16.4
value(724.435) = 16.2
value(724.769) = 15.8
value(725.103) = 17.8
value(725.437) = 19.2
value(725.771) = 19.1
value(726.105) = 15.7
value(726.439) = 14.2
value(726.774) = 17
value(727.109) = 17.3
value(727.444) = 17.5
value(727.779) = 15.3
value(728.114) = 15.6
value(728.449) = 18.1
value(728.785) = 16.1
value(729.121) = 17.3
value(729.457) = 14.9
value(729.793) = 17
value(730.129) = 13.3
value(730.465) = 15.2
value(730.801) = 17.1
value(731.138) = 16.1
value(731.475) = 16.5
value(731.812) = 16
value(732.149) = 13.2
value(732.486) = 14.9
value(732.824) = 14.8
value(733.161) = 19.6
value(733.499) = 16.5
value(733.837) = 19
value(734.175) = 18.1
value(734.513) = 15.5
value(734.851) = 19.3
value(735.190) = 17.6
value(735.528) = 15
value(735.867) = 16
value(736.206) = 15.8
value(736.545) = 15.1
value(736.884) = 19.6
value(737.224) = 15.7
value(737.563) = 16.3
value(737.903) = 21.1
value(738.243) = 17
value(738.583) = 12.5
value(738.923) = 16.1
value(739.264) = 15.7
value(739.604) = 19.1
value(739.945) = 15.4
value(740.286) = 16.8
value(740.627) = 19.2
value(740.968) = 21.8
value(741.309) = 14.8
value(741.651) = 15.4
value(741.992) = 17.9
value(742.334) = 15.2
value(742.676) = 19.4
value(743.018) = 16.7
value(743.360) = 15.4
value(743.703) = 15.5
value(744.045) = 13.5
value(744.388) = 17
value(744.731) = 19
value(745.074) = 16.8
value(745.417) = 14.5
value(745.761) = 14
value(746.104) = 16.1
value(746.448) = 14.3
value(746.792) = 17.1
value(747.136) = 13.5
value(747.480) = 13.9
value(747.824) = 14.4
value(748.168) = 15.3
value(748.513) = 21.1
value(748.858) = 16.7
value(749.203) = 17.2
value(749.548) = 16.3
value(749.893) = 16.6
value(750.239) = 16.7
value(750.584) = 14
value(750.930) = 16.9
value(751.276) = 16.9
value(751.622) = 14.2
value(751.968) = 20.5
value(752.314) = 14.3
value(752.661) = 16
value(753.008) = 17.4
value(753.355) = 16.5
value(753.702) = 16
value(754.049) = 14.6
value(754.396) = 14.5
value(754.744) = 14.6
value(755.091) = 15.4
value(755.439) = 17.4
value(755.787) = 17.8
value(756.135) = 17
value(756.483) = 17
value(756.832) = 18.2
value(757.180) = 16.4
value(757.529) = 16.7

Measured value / 1.1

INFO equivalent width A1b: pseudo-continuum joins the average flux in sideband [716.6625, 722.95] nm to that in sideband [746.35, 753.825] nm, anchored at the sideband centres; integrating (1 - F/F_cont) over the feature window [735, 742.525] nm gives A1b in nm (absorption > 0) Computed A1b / -0.25 nm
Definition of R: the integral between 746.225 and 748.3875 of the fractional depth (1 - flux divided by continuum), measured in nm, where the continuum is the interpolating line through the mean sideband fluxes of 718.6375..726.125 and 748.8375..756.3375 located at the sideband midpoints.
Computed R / 0.18 nm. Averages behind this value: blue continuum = 16.6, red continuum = 16.2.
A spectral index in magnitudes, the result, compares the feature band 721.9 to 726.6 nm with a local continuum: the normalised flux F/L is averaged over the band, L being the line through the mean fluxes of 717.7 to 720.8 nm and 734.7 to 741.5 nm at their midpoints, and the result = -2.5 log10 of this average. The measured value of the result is 0.026 mag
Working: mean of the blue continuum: 16.5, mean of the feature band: 16.2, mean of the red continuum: 17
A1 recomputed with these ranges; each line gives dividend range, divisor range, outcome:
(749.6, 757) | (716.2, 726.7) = 1.09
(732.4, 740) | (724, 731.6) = 1.04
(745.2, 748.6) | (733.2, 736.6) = 0.93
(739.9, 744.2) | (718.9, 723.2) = 1.08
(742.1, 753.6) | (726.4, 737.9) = 1.02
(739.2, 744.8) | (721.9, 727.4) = 1.08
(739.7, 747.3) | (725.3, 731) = 1.04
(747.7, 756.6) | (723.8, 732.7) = 1.08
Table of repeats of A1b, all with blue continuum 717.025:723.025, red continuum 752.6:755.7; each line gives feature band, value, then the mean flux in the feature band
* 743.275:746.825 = 0.07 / 15.7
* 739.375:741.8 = -0.21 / 17.5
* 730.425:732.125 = 0.02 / 16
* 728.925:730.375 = 0.05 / 15.6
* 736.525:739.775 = -0.16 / 16.9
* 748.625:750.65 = -0.07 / 16.5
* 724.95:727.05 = -0.12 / 17.2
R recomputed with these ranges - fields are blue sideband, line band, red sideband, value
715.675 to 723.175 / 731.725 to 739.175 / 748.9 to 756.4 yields -0.160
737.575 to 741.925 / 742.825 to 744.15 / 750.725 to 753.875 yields 0.115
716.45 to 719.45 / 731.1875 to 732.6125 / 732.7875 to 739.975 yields 0.127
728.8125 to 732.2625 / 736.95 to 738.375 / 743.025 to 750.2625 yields -0.168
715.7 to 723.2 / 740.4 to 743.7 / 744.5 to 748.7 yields -0.269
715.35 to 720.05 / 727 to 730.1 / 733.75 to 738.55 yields 0.039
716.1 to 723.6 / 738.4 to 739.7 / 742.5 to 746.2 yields 0.042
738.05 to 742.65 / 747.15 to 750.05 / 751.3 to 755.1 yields -0.013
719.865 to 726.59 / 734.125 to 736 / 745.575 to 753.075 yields -0.066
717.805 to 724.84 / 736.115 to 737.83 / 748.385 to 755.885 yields -0.051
